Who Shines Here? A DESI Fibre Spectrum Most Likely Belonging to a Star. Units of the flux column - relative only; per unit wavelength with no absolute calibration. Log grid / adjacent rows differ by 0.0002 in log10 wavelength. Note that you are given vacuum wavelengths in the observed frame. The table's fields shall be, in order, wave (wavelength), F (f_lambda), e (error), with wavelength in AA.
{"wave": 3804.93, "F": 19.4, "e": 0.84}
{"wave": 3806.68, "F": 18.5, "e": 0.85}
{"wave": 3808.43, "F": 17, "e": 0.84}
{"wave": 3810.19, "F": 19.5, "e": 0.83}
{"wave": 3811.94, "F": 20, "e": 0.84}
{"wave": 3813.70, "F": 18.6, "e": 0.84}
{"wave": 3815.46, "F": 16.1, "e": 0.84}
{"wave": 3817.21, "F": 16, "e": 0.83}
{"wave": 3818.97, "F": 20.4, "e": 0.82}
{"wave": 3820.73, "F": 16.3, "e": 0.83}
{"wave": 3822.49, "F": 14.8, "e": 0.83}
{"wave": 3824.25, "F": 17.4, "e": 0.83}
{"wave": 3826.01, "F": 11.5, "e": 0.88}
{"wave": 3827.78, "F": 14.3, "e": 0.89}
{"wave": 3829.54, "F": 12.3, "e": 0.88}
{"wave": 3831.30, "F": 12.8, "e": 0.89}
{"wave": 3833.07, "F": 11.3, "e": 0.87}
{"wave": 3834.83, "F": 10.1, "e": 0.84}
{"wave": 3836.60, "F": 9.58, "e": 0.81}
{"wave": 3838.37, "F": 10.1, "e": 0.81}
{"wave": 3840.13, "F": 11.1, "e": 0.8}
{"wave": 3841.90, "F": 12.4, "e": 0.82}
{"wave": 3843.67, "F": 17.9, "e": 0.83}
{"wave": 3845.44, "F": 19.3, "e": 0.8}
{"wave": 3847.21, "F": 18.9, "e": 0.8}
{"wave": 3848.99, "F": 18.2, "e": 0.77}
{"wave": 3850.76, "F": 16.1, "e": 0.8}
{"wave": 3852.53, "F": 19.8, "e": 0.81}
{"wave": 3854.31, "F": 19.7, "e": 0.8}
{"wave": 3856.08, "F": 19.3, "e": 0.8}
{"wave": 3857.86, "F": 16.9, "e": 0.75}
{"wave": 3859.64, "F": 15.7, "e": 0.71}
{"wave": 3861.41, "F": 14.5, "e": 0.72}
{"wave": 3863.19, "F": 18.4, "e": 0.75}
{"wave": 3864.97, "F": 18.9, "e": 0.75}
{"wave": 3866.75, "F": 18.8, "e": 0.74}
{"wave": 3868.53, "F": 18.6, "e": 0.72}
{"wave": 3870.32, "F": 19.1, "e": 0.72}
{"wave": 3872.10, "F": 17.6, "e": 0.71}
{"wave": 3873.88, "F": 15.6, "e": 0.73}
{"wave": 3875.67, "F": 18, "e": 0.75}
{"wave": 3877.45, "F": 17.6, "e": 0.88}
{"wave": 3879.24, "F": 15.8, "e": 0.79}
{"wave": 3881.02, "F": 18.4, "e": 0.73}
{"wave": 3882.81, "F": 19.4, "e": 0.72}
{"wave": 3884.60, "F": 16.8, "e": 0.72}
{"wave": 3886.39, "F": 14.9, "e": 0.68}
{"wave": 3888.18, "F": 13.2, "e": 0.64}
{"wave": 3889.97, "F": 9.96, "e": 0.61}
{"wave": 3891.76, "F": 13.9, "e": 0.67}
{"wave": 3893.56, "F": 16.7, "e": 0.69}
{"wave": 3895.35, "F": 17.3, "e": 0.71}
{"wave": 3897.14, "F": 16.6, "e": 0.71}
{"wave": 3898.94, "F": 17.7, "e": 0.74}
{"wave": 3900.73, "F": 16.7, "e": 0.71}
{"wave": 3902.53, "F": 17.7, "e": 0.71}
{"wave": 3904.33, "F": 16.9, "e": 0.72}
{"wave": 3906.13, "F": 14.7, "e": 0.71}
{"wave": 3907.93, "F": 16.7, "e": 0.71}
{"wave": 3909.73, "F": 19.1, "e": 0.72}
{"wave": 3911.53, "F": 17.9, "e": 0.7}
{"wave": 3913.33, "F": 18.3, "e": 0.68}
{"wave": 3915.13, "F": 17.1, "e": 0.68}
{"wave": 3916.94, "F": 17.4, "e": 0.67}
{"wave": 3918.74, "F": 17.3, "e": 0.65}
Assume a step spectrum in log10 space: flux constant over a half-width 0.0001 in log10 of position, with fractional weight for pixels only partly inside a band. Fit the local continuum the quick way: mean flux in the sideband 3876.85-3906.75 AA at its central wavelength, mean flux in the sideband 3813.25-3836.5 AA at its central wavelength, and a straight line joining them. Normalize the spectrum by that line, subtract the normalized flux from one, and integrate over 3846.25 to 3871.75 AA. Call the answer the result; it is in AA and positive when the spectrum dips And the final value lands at -4.53 AA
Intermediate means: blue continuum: 14.5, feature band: 18.1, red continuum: 16.1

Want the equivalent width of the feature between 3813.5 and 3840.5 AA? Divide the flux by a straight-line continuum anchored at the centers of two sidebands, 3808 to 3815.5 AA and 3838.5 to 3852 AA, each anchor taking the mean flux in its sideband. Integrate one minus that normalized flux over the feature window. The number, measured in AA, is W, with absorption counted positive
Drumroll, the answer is 5.62 AA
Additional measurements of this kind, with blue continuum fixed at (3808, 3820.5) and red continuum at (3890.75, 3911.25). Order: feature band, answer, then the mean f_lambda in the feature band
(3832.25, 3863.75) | 3.7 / 15.5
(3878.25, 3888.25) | 0.2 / 16.7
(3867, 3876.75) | -0.4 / 17.8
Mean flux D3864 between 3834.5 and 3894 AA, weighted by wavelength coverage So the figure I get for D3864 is 16.3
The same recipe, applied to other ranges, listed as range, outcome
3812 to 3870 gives 15.9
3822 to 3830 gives 14.1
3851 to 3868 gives 17.9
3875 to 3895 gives 15.9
